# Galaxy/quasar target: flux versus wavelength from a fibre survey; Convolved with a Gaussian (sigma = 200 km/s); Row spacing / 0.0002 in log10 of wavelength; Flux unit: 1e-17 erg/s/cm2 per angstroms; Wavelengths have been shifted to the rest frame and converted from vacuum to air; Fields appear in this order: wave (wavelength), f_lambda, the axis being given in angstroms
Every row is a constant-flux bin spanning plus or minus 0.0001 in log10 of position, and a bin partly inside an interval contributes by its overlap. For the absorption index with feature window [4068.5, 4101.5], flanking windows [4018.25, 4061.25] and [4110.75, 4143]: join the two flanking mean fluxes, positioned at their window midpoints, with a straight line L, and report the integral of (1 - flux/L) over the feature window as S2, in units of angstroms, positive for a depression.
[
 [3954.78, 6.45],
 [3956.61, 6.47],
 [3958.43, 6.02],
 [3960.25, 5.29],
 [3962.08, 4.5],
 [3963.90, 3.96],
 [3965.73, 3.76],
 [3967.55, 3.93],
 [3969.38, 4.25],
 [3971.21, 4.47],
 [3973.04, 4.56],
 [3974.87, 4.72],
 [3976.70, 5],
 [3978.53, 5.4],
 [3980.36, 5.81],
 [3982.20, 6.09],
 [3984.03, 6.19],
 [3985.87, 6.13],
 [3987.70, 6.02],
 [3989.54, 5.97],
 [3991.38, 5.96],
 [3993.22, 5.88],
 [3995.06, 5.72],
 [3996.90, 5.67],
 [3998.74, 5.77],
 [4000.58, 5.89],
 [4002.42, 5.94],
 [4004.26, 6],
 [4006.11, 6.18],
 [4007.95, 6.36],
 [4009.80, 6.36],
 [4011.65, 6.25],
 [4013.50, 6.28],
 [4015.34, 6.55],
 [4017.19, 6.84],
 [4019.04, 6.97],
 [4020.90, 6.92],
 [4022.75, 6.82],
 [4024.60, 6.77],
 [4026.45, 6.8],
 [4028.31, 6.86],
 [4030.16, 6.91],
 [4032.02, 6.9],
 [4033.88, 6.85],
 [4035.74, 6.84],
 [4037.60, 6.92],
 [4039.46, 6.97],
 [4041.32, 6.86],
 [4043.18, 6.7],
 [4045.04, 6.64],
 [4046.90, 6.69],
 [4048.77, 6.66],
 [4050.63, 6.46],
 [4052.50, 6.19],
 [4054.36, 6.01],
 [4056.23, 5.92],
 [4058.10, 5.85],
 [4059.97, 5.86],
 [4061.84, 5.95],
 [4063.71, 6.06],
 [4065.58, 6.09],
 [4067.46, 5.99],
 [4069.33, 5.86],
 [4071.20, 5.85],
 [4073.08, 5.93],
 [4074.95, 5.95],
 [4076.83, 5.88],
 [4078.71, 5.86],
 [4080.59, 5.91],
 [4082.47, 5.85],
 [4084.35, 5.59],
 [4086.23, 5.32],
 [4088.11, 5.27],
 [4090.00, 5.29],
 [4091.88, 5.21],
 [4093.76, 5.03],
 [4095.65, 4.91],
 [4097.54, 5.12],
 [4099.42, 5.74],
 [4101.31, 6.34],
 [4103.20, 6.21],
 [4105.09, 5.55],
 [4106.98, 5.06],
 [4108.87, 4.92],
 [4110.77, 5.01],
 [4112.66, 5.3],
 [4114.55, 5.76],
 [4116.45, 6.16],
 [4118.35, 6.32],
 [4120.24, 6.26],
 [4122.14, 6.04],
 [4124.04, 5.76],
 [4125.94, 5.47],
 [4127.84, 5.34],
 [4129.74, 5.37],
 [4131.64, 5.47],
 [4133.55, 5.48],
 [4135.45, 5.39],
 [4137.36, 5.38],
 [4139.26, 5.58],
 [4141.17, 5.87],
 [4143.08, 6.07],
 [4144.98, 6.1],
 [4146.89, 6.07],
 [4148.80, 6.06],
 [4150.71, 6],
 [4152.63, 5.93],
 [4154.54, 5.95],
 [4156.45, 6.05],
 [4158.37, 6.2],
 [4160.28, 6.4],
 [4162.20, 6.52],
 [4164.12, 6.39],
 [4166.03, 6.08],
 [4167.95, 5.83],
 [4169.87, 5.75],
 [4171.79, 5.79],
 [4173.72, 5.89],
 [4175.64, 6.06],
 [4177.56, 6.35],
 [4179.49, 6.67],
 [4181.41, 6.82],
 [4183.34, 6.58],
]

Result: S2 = 2.9 angstroms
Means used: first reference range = 6.62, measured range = 5.59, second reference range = 5.67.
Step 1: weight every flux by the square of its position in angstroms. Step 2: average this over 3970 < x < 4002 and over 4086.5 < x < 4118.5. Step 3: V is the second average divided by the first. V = 1.0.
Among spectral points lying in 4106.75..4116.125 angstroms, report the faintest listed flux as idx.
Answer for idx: 4.92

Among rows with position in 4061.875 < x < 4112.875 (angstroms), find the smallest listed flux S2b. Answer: 4.91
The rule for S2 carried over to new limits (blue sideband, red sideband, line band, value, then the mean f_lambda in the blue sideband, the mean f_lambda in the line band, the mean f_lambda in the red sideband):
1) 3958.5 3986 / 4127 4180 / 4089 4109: 0.8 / 4.94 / 5.42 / 5.93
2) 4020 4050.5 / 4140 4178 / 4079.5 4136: 7.3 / 6.81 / 5.55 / 6.06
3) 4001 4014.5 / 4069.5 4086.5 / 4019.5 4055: -4.1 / 6.19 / 6.73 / 5.82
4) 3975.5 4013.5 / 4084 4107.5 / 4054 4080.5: -1.7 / 5.93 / 5.93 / 5.44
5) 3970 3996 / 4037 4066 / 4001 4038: -3.8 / 5.55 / 6.6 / 6.36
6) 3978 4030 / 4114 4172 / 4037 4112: 2.4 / 6.25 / 5.88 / 5.9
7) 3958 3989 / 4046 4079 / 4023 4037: -2.8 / 5.06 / 6.85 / 6.06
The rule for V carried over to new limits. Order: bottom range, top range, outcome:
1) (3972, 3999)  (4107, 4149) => 1.08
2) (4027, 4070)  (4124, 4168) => 0.96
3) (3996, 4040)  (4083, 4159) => 0.91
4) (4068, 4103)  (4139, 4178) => 1.11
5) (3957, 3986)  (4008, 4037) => 1.38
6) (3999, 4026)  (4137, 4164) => 1.00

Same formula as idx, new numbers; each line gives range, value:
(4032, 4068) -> 5.85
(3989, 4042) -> 5.67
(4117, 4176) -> 5.34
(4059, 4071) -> 5.86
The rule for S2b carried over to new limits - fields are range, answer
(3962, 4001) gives 3.76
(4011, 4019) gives 6.25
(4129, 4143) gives 5.37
